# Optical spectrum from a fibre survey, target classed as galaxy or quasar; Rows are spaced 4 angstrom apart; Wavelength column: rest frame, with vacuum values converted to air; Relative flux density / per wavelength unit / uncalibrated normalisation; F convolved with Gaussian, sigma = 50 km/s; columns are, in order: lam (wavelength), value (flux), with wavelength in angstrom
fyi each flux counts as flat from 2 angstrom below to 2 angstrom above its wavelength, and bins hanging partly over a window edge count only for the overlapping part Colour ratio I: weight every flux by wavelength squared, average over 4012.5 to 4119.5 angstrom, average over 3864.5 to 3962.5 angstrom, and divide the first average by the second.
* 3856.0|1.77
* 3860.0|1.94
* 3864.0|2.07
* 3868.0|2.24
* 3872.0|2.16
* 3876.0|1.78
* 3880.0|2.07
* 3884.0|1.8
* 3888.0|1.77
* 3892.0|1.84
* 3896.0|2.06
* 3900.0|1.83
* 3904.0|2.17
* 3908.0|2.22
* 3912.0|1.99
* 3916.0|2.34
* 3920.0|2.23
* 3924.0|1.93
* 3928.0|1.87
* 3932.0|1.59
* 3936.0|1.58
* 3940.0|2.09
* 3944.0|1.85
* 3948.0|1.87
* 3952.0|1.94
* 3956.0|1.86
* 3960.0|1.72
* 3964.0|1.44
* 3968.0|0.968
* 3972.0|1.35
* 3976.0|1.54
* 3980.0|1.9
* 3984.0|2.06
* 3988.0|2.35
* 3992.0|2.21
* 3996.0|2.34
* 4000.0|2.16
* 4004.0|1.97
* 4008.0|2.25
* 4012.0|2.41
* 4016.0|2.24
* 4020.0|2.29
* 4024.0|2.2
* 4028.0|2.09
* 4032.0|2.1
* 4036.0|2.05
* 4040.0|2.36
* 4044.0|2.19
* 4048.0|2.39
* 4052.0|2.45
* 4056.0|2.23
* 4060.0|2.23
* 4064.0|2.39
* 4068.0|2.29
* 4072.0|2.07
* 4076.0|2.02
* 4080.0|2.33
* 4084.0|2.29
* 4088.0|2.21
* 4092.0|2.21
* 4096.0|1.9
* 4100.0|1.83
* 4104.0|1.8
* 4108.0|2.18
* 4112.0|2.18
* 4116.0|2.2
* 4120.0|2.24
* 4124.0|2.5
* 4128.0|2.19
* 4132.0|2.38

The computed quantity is 1.2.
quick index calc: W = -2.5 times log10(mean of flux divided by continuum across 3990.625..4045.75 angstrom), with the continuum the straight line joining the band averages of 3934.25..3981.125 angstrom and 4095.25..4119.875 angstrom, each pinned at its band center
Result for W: -0.21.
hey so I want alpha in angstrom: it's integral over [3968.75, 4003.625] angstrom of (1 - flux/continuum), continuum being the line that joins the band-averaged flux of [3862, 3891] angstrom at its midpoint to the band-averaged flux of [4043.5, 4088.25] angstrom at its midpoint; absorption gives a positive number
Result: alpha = 3.2 angstrom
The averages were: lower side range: 1.98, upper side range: 2.26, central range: 1.95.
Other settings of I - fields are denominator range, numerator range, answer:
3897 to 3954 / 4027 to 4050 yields 1.19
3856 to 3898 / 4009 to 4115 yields 1.22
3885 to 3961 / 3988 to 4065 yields 1.22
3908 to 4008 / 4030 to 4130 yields 1.23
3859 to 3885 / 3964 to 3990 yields 0.88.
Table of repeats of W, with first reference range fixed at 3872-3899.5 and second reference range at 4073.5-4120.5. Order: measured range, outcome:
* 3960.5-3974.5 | 0.448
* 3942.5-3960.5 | 0.062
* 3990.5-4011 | -0.093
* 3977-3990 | -0.032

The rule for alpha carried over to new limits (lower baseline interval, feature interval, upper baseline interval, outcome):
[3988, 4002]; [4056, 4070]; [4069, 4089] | -0.59 angstrom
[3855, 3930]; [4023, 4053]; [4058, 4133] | -1.30 angstrom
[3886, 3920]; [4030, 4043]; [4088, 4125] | -0.53 angstrom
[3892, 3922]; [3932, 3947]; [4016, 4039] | 2.19 angstrom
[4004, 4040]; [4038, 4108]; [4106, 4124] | 0.95 angstrom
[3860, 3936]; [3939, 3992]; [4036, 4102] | 7.61 angstrom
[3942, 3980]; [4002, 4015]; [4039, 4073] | -1.64 angstrom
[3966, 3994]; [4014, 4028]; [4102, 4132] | -2.40 angstrom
